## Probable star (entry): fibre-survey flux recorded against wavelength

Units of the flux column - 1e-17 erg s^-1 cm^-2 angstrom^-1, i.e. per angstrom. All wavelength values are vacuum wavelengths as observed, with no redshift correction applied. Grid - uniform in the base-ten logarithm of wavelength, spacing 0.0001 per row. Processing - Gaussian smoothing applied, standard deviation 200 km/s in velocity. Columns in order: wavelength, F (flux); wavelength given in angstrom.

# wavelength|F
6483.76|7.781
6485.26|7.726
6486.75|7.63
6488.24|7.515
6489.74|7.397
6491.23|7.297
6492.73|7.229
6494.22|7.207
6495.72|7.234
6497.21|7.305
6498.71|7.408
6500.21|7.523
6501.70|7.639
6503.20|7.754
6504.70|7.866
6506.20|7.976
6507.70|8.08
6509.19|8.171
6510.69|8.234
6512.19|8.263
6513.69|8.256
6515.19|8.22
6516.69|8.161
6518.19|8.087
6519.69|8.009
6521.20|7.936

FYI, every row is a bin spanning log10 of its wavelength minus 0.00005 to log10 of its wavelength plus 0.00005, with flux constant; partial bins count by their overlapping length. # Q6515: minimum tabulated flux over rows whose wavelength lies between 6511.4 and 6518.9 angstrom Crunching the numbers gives 8.087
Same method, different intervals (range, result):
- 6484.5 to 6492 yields 7.297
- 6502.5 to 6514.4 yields 7.754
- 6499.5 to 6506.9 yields 7.523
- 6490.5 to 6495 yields 7.207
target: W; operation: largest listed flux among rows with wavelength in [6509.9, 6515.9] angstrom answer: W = 8.263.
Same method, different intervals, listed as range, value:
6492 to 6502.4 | 7.639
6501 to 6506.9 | 7.976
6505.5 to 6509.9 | 8.171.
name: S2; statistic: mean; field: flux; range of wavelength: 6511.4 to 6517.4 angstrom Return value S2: 8.22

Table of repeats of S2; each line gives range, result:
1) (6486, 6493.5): 7.42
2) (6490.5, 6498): 7.25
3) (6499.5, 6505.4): 7.7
